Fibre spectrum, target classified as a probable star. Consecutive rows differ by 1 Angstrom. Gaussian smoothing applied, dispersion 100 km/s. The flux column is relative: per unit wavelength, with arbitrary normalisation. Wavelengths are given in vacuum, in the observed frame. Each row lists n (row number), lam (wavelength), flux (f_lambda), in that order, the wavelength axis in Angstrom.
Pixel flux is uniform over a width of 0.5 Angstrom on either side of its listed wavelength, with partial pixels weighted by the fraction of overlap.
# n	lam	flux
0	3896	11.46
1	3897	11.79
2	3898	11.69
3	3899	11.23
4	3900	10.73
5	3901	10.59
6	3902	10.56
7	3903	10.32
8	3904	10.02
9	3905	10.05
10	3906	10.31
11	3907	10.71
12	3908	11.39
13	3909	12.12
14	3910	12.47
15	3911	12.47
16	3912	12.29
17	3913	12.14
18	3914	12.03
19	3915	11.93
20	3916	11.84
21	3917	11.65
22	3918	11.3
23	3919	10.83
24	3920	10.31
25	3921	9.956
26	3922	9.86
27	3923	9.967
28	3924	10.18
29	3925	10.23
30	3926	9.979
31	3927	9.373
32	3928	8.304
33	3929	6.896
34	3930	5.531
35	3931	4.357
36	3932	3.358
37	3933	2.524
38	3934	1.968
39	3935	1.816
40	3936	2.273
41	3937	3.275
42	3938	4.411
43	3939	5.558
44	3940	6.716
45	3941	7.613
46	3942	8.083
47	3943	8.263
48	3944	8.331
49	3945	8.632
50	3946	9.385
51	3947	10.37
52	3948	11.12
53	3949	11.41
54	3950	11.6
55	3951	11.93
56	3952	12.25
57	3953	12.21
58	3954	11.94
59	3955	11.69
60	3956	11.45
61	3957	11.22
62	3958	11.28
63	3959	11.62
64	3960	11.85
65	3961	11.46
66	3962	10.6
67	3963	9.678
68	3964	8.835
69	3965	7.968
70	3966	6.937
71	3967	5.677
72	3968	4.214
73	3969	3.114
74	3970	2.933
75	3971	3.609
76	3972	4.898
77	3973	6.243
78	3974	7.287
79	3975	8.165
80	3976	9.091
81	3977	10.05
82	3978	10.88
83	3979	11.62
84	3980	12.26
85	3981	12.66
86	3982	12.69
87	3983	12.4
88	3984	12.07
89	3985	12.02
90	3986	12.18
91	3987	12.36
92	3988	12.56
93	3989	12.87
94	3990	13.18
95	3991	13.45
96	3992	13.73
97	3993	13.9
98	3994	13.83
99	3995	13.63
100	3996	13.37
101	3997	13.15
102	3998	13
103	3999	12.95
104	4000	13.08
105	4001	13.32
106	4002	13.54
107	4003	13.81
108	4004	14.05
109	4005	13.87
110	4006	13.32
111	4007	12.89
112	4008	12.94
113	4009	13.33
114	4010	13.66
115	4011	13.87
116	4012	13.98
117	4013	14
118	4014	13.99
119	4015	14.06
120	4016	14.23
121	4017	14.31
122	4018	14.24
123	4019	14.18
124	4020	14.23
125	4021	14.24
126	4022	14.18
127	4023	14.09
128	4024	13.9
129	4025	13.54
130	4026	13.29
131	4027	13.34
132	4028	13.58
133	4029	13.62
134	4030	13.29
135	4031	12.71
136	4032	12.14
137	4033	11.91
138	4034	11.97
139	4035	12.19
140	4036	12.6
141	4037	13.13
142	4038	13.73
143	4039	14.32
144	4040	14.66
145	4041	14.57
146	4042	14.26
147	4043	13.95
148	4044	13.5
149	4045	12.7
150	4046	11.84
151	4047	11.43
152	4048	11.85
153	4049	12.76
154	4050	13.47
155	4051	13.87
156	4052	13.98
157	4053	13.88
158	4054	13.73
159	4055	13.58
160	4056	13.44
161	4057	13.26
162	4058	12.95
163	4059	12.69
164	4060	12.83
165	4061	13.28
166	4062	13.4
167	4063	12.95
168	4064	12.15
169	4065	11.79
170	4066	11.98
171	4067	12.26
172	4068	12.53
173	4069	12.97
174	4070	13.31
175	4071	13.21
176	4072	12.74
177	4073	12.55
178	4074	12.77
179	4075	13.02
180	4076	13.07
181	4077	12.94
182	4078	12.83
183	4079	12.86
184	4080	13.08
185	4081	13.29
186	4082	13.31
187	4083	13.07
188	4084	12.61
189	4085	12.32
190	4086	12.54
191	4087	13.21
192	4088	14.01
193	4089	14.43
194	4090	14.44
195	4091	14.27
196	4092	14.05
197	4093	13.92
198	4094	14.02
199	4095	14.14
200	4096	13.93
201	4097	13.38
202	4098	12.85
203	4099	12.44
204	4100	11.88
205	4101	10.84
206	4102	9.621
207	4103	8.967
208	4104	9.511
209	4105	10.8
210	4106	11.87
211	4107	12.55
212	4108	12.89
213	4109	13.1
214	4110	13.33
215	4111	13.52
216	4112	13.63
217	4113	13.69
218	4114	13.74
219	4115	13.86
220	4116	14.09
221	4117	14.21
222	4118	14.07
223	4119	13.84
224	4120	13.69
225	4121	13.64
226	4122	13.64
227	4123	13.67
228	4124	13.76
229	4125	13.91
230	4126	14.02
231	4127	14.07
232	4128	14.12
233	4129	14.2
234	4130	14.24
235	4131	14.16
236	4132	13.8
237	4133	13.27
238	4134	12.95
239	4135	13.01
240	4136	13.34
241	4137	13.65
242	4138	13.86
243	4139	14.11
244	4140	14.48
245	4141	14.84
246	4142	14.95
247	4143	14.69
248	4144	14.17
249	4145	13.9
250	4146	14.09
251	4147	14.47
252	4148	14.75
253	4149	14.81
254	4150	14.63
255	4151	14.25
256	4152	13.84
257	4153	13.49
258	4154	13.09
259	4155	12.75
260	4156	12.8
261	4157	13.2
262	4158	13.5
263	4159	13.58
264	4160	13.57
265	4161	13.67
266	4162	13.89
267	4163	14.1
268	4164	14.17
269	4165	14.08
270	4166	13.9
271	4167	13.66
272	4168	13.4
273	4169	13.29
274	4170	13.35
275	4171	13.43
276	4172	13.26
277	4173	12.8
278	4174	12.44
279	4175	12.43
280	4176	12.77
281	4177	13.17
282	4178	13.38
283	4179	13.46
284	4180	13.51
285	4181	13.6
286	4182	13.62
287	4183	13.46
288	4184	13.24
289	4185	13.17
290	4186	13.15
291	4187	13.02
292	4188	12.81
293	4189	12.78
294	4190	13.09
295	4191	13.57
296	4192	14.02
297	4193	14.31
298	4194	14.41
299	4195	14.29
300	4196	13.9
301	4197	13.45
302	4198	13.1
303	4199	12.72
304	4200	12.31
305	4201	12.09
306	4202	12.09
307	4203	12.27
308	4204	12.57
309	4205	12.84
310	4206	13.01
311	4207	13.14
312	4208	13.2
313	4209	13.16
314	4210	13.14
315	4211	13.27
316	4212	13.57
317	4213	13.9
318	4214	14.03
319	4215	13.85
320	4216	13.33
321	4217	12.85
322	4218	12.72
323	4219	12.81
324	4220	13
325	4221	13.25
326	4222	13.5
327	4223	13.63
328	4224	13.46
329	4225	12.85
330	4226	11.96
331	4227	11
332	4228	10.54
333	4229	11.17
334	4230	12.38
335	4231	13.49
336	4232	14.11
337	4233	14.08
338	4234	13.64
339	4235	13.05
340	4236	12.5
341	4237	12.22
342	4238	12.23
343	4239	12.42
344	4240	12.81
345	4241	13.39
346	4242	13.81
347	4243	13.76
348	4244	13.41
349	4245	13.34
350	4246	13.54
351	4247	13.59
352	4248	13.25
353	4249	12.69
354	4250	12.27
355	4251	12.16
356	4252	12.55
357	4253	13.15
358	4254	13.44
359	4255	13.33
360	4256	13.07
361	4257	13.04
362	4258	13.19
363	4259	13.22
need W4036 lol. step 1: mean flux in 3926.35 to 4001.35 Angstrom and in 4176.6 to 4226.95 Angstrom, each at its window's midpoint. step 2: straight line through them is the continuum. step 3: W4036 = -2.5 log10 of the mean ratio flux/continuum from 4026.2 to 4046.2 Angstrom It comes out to -0.24 mag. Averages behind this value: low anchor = 9.41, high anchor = 13.2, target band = 13.2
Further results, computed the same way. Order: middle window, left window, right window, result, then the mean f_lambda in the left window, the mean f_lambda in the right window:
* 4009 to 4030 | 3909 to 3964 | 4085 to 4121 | -0.241 mag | 9.28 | 13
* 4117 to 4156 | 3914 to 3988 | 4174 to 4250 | -0.173 mag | 8.93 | 13.1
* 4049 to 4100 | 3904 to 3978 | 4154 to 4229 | -0.181 mag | 8.84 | 13.2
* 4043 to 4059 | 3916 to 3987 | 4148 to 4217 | -0.212 mag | 8.8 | 13.4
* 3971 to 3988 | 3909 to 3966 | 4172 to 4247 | -0.049 mag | 9.23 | 13.1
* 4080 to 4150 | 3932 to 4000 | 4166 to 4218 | -0.124 mag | 9.57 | 13.2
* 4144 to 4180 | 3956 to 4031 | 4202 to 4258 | -0.078 mag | 11.8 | 13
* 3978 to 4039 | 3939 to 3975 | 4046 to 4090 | -0.228 mag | 8.87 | 13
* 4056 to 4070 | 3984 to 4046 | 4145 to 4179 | 0.061 mag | 13.4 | 13.6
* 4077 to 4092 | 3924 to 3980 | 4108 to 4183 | -0.118 mag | 8.09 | 13.7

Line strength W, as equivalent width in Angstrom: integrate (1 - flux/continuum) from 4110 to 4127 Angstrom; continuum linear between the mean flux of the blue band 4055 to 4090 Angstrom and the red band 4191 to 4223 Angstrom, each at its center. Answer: -1.0 Angstrom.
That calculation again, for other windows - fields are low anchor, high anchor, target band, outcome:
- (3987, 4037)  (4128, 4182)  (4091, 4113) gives 1.8 Angstrom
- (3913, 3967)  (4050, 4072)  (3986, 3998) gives -2.8 Angstrom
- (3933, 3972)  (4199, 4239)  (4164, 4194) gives -2.9 Angstrom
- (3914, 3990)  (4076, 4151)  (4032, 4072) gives -4.4 Angstrom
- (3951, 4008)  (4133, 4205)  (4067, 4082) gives -0.8 Angstrom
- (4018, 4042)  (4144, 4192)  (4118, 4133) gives -0.4 Angstrom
